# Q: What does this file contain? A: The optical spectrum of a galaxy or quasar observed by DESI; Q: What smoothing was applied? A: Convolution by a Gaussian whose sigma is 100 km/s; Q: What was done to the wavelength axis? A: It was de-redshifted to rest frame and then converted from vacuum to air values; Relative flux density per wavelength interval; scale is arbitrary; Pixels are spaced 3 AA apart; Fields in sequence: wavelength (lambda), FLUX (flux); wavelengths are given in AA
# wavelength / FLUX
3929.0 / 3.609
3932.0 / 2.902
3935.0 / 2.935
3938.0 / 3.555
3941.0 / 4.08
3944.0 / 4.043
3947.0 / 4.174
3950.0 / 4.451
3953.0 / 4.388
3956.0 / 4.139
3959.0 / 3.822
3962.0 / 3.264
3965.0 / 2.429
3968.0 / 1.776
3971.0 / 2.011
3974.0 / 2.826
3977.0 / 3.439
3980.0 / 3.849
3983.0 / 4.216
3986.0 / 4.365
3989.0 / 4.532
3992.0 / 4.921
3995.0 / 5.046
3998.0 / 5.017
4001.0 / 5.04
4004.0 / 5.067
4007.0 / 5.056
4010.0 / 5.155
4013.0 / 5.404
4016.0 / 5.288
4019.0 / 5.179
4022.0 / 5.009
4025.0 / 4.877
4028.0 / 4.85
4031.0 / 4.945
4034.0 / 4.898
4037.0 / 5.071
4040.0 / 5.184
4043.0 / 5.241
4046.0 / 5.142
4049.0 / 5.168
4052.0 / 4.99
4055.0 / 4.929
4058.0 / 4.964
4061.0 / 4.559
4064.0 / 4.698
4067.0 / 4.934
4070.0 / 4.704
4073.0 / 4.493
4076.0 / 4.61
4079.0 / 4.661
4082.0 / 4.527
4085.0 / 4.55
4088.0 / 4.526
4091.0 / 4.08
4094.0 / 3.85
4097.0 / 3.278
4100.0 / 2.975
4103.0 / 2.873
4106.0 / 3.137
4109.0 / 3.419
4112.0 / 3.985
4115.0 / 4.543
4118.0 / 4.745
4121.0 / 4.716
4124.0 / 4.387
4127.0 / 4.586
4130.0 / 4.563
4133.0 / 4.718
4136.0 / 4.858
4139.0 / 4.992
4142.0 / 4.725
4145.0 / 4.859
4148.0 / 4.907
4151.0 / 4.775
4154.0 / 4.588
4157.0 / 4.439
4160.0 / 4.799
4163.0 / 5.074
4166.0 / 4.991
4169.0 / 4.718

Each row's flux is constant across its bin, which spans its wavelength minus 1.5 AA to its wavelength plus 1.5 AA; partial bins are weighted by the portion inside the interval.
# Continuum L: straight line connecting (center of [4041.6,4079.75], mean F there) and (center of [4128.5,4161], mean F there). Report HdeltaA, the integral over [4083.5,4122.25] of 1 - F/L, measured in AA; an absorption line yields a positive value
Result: 7.33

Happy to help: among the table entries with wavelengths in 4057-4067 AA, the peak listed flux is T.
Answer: 4.964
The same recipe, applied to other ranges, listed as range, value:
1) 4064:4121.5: 4.934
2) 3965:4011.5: 5.155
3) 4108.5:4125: 4.745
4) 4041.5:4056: 5.241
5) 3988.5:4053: 5.404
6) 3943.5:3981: 4.451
